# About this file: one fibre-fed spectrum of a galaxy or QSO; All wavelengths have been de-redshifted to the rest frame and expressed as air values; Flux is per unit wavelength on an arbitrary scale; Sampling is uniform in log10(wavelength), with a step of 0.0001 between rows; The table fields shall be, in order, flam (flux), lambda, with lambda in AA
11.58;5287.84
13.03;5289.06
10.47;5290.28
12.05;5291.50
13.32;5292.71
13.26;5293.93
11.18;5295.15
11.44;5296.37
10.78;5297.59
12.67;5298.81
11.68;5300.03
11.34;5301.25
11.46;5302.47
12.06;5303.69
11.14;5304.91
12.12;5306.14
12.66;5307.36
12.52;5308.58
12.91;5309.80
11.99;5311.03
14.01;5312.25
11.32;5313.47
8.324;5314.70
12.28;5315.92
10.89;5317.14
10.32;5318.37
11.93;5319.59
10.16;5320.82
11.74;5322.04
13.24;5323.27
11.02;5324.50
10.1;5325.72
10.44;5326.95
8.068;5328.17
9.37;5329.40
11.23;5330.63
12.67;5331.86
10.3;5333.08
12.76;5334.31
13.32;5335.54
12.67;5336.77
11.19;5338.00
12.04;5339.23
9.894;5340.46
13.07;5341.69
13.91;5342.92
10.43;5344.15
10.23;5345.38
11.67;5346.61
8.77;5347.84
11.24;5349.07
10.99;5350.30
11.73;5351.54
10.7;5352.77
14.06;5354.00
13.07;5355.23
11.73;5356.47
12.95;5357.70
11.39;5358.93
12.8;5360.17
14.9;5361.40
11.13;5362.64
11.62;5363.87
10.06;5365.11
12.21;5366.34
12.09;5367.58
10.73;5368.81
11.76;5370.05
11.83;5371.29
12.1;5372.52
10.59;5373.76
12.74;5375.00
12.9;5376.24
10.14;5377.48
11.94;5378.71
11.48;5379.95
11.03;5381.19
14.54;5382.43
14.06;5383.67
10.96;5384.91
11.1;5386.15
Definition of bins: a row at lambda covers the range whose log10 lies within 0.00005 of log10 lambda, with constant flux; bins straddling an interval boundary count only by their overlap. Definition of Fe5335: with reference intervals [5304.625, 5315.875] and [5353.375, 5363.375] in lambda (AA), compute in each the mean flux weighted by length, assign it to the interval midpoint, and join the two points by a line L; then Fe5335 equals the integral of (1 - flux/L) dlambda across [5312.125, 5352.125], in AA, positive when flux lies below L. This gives 3.50 AA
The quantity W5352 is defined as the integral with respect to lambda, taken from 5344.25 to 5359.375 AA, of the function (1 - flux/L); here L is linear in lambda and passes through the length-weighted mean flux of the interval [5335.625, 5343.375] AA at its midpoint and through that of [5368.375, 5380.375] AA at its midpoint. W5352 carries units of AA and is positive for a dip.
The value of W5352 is 0.6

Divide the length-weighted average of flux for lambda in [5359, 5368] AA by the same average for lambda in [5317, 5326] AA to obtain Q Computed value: 1.07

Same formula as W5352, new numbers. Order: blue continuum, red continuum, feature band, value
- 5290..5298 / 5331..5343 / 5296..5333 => 1.8 AA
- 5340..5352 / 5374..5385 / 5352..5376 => -0.6 AA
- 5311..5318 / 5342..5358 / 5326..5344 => 0.2 AA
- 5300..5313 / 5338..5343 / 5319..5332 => 1.3 AA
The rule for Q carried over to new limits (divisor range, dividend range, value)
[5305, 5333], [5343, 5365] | 1.04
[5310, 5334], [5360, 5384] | 1.08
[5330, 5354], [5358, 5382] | 1.02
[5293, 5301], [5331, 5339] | 1.02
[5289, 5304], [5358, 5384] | 1.01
